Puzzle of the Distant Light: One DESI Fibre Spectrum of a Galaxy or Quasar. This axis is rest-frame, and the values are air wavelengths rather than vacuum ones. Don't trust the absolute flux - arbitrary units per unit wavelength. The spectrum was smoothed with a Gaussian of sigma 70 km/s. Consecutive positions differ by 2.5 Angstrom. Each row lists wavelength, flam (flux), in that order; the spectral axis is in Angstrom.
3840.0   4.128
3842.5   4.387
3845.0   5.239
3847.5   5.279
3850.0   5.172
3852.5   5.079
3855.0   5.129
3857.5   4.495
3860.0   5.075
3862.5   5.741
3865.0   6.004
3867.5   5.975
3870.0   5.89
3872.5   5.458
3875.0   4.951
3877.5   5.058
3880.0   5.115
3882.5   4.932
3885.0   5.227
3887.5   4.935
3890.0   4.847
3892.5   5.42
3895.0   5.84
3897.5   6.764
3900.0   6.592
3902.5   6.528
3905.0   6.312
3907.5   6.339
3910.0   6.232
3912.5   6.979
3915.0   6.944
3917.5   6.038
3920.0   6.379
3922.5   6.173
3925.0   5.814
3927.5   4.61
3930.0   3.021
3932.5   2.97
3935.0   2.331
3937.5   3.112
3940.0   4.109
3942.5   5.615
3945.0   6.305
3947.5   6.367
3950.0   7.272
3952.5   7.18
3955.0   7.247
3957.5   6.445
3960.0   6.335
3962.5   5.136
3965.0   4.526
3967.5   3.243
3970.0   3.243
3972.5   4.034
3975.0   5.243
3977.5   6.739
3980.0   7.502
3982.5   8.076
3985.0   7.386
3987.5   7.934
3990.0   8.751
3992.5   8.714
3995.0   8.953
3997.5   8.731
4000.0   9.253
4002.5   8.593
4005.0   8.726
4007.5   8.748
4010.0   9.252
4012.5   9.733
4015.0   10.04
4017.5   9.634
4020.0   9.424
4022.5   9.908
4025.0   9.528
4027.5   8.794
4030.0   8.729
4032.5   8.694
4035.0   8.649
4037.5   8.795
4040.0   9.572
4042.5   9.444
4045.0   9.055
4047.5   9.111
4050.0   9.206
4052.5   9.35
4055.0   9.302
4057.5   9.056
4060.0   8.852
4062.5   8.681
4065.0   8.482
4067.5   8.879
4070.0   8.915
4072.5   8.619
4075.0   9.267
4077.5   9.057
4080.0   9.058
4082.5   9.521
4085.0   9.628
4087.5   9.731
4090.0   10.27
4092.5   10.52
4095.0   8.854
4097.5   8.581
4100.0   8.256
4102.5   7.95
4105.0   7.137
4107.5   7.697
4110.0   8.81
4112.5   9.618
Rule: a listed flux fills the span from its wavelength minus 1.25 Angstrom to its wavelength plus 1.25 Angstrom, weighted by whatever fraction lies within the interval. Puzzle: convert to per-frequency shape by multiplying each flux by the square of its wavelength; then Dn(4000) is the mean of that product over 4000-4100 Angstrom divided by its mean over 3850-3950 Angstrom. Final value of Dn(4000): 1.82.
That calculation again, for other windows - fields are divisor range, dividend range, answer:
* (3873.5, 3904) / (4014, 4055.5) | 1.80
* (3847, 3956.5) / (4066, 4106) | 1.79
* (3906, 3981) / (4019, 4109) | 1.76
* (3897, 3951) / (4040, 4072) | 1.74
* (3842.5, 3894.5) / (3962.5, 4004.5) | 1.40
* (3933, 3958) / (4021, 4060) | 1.74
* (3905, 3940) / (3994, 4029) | 1.88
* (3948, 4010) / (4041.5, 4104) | 1.35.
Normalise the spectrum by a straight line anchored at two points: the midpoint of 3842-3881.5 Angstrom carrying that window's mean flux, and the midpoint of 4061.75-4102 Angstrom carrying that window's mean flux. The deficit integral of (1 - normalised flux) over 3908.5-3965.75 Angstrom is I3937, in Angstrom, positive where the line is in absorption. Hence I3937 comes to 9.0 Angstrom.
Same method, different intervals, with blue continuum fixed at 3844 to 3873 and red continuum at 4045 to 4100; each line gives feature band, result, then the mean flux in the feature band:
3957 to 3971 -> 4.8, 4.76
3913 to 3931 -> 2.3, 5.66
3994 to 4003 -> -1.2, 8.9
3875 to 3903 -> 1.9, 5.52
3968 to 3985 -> 3.8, 5.81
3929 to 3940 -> 6.1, 3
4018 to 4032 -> -1.6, 9.26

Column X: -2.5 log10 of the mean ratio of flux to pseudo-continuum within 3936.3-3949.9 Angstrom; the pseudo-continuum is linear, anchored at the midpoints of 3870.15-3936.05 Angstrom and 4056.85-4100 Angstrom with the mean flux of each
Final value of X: 0.19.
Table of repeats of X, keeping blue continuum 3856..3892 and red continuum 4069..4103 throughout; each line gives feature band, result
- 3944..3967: 0.091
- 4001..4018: -0.186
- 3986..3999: -0.155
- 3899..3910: -0.104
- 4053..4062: -0.049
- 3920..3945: 0.393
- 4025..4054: -0.092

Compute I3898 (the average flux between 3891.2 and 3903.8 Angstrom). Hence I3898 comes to 6.22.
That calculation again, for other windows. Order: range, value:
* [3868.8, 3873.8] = 5.66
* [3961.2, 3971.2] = 4.05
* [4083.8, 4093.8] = 10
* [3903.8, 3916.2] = 6.56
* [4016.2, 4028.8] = 9.46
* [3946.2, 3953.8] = 6.94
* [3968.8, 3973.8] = 3.66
